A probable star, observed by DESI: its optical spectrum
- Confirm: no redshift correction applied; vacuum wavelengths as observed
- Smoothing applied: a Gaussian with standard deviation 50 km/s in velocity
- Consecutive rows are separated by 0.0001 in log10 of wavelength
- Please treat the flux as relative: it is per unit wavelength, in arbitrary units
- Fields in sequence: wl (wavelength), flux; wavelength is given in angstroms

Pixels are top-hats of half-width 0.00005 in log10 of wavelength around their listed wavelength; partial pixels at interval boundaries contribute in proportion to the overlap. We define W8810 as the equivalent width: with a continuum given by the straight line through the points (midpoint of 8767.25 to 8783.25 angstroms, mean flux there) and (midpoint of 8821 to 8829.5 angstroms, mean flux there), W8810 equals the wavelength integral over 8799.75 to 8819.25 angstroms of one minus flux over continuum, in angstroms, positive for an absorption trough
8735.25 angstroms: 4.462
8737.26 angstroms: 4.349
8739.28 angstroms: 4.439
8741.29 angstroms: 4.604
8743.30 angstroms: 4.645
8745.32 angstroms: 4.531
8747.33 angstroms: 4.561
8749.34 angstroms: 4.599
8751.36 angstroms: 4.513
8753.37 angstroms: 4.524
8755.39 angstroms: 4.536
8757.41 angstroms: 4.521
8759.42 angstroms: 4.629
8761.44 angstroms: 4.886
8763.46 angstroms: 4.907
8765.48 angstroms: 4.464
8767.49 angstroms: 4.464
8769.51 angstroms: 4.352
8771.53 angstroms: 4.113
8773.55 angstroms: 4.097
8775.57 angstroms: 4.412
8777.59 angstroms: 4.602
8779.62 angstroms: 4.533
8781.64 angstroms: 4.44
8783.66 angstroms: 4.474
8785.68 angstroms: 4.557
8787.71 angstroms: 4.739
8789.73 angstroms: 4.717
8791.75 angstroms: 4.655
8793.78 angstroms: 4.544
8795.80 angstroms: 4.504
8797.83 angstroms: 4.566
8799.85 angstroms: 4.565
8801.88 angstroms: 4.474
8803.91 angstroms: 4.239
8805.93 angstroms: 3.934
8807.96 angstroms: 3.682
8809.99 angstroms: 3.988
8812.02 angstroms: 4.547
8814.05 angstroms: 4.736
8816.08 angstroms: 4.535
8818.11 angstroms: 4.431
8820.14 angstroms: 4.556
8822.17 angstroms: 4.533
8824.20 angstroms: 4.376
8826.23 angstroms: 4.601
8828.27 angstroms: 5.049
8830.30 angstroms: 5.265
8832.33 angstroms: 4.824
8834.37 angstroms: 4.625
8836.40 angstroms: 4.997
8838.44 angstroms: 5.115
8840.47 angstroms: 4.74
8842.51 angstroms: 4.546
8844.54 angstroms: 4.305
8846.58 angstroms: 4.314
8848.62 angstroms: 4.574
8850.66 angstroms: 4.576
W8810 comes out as 1.1 angstroms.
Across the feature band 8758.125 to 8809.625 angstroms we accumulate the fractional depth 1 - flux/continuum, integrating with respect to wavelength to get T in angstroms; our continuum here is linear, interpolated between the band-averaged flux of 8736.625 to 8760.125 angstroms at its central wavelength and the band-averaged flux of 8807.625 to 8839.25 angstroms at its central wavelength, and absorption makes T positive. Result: 1.4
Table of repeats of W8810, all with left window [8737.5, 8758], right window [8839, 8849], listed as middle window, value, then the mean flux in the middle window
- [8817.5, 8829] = -0.16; 4.58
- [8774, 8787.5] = 0.10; 4.5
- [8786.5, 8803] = -0.23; 4.59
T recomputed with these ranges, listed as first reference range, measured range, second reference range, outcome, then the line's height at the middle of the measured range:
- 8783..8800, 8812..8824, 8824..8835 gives 0.5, 4.76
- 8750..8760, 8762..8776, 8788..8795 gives 0.5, 4.58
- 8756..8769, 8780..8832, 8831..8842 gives 2.7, 4.76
